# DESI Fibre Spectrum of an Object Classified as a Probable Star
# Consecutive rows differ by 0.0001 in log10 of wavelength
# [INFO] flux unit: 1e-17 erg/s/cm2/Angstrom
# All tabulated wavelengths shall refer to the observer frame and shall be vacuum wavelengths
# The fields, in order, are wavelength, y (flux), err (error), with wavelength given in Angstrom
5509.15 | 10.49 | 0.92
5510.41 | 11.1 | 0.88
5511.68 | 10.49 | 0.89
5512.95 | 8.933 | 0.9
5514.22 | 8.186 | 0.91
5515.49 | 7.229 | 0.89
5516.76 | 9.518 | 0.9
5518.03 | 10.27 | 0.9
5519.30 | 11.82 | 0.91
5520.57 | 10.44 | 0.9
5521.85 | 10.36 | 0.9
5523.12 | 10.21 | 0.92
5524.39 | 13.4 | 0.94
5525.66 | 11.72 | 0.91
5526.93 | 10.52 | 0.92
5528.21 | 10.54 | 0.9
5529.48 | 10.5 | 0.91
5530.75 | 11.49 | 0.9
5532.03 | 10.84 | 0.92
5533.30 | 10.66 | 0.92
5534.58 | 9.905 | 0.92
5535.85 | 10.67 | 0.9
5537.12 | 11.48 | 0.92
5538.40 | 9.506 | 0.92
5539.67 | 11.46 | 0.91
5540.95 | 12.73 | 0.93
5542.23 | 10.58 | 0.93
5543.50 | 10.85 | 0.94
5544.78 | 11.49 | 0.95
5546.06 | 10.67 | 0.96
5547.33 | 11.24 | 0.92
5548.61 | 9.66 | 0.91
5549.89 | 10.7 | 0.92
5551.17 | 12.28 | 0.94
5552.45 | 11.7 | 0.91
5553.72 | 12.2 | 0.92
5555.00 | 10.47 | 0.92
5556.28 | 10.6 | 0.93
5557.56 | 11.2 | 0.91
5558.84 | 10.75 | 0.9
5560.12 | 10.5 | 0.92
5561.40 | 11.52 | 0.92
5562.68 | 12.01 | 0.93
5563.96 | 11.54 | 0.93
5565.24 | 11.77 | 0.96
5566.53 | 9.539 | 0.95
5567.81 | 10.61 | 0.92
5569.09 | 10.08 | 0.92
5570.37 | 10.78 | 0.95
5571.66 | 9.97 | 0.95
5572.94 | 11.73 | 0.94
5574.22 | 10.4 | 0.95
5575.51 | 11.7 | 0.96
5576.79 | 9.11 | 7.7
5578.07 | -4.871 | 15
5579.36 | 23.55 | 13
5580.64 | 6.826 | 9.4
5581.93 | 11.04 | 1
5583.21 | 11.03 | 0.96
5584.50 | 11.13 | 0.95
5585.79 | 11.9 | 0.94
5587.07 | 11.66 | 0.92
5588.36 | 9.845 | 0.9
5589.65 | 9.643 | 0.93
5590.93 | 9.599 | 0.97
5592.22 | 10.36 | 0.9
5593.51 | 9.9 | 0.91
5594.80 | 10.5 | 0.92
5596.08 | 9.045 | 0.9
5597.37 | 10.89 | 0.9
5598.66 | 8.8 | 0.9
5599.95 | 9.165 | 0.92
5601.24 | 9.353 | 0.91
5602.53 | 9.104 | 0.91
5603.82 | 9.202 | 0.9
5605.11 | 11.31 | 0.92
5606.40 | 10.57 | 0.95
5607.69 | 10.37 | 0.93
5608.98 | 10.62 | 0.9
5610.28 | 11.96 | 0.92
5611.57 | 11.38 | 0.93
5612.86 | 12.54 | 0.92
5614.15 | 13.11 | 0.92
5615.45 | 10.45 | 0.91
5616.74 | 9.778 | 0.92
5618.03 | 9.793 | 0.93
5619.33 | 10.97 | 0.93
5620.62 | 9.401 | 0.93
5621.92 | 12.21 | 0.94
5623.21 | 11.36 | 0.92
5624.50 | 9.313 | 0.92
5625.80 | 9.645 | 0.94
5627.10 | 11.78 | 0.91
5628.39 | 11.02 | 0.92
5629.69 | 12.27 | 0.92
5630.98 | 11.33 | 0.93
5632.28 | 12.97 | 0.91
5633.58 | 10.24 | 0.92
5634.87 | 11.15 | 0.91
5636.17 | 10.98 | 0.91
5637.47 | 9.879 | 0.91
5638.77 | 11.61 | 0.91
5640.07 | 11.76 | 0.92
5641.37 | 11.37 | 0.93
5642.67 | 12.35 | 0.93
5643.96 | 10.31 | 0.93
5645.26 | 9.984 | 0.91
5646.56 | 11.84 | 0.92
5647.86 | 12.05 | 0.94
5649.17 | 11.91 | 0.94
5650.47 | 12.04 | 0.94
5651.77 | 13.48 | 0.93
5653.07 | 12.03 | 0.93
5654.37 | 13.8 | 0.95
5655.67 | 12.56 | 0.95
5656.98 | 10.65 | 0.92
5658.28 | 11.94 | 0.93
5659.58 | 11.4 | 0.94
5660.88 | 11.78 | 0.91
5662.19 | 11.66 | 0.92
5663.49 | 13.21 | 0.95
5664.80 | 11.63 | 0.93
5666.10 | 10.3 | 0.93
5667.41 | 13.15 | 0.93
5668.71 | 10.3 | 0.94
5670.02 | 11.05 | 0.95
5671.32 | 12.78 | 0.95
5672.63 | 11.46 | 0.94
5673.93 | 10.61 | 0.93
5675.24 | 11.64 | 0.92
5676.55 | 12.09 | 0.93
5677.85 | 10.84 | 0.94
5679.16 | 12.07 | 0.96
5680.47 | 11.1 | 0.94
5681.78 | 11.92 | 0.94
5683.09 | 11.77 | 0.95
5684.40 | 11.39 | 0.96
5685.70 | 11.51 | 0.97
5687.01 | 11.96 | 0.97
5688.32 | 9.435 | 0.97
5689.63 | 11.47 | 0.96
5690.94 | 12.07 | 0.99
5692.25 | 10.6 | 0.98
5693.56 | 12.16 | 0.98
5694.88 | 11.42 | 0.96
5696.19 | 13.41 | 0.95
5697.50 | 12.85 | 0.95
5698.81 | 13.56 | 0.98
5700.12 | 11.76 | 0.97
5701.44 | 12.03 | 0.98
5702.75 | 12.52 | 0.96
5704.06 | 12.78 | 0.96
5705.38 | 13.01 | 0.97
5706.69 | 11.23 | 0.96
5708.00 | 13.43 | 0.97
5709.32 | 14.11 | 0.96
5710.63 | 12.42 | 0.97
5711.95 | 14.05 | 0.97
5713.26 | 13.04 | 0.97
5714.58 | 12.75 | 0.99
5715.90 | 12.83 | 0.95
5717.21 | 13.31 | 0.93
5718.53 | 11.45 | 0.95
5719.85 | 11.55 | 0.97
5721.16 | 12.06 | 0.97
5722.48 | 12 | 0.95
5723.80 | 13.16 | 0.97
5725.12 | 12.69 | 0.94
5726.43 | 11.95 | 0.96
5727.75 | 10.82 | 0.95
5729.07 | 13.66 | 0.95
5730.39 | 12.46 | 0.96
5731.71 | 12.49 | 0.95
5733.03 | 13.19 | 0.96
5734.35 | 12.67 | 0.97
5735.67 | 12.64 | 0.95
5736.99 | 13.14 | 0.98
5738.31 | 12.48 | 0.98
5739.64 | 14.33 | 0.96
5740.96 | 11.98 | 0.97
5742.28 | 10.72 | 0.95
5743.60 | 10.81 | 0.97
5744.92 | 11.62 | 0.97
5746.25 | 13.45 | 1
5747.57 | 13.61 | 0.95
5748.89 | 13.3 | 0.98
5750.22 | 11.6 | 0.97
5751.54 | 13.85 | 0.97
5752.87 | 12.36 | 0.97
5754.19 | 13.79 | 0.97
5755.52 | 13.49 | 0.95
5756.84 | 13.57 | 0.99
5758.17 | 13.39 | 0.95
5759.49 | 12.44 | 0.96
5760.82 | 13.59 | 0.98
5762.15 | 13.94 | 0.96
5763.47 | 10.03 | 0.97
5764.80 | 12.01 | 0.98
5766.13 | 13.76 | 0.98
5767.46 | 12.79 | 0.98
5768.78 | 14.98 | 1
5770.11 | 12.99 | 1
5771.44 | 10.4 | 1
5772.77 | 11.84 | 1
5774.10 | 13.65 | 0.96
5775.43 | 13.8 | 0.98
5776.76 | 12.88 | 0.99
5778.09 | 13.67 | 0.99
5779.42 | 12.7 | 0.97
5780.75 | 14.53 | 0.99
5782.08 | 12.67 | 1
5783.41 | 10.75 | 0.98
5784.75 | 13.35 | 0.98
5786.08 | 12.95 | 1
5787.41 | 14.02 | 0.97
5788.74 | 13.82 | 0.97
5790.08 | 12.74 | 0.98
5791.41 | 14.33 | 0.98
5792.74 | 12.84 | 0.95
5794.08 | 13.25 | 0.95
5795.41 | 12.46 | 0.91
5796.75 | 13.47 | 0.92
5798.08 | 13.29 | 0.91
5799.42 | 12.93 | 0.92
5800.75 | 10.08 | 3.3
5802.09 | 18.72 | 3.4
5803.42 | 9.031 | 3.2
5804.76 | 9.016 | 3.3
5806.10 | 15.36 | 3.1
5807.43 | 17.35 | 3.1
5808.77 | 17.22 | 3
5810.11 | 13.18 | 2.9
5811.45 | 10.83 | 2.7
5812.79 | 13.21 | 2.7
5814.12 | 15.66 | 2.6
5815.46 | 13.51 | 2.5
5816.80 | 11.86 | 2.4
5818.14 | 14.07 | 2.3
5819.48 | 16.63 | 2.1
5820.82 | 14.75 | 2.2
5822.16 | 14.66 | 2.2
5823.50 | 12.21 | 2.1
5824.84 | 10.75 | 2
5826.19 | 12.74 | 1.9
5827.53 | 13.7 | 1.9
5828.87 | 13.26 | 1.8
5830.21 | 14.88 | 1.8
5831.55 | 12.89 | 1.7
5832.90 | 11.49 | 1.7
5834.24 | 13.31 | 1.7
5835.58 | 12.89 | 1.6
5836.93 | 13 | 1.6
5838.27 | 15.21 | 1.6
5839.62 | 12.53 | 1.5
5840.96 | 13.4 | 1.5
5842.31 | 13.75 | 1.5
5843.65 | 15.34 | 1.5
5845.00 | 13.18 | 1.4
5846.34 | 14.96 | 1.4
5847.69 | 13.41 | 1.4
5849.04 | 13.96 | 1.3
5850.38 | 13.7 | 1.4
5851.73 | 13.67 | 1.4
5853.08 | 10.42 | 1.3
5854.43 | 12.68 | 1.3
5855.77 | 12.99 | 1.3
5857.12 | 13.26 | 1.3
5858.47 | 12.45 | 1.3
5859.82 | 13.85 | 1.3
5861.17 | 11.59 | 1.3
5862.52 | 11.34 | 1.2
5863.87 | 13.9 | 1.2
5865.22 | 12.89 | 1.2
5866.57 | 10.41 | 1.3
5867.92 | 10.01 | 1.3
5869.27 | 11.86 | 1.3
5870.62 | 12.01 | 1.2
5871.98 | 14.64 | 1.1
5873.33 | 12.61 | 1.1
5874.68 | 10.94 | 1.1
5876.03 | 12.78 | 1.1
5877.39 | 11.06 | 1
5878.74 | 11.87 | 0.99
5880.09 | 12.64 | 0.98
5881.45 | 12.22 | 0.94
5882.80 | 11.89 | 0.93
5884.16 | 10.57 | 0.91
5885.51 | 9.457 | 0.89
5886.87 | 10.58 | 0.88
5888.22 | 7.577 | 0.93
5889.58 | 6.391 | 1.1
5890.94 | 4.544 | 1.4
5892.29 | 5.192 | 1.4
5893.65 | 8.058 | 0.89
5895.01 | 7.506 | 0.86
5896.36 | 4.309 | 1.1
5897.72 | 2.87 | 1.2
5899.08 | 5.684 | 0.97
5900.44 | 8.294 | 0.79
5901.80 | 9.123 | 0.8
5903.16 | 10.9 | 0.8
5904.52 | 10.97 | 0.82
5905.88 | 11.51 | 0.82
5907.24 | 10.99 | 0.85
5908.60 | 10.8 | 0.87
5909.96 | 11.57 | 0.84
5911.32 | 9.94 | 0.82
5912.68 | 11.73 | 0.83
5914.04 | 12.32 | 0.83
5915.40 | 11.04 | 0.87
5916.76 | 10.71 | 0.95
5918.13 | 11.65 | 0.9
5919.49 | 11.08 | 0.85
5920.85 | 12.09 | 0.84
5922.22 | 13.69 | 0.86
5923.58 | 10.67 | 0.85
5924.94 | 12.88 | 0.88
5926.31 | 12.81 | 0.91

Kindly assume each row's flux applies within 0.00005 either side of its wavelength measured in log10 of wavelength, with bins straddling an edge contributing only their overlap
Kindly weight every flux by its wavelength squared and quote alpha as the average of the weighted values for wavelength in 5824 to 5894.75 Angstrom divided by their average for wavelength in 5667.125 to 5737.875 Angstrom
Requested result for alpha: 1.0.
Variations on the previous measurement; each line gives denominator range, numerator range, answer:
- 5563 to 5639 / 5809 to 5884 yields 1.34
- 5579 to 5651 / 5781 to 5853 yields 1.32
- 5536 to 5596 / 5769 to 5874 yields 1.35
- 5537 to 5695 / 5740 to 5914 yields 1.19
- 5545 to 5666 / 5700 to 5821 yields 1.25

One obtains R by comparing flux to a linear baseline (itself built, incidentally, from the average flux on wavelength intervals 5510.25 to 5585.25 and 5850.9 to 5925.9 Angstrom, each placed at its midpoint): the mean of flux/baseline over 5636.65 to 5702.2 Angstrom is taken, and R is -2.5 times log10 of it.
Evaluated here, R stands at -0.10 mag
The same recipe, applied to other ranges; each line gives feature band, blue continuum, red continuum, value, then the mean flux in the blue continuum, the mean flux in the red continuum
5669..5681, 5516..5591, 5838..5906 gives -0.06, 10.8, 11.1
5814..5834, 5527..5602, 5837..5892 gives -0.14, 10.6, 12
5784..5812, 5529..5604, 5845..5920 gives -0.23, 10.6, 10.8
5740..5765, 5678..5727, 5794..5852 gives 0.01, 12.2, 13.5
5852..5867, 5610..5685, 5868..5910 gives -0.24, 11.5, 9.7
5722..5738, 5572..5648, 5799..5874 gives -0.05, 10.6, 13.2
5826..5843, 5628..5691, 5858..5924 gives -0.24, 11.6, 10.5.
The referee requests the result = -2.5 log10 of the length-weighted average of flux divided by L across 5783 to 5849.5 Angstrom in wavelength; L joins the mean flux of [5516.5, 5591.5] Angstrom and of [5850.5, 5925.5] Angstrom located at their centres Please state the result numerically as -0.25 mag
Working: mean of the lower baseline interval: 10.8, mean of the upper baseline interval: 10.7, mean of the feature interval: 13.5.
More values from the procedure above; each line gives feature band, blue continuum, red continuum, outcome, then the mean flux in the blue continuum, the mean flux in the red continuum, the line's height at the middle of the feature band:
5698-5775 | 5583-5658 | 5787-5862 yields -0.031 mag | 11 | 13.4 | 12.3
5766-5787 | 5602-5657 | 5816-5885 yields -0.056 mag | 11.2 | 12.9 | 12.3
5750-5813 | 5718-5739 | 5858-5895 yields -0.112 mag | 12.4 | 10.8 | 11.8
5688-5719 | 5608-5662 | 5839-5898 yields -0.098 mag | 11.4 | 11.3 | 11.4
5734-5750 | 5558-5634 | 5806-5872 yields -0.028 mag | 10.6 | 13.3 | 12.2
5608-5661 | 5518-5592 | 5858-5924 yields -0.066 mag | 10.8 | 10.5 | 10.7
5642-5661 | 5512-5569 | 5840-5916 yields -0.098 mag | 10.8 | 11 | 10.9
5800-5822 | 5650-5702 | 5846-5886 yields -0.136 mag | 11.8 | 12.3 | 12.2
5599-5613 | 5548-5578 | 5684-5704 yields 0.065 mag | 10.6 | 11.9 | 11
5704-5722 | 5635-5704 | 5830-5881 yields -0.064 mag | 11.7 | 12.8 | 12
